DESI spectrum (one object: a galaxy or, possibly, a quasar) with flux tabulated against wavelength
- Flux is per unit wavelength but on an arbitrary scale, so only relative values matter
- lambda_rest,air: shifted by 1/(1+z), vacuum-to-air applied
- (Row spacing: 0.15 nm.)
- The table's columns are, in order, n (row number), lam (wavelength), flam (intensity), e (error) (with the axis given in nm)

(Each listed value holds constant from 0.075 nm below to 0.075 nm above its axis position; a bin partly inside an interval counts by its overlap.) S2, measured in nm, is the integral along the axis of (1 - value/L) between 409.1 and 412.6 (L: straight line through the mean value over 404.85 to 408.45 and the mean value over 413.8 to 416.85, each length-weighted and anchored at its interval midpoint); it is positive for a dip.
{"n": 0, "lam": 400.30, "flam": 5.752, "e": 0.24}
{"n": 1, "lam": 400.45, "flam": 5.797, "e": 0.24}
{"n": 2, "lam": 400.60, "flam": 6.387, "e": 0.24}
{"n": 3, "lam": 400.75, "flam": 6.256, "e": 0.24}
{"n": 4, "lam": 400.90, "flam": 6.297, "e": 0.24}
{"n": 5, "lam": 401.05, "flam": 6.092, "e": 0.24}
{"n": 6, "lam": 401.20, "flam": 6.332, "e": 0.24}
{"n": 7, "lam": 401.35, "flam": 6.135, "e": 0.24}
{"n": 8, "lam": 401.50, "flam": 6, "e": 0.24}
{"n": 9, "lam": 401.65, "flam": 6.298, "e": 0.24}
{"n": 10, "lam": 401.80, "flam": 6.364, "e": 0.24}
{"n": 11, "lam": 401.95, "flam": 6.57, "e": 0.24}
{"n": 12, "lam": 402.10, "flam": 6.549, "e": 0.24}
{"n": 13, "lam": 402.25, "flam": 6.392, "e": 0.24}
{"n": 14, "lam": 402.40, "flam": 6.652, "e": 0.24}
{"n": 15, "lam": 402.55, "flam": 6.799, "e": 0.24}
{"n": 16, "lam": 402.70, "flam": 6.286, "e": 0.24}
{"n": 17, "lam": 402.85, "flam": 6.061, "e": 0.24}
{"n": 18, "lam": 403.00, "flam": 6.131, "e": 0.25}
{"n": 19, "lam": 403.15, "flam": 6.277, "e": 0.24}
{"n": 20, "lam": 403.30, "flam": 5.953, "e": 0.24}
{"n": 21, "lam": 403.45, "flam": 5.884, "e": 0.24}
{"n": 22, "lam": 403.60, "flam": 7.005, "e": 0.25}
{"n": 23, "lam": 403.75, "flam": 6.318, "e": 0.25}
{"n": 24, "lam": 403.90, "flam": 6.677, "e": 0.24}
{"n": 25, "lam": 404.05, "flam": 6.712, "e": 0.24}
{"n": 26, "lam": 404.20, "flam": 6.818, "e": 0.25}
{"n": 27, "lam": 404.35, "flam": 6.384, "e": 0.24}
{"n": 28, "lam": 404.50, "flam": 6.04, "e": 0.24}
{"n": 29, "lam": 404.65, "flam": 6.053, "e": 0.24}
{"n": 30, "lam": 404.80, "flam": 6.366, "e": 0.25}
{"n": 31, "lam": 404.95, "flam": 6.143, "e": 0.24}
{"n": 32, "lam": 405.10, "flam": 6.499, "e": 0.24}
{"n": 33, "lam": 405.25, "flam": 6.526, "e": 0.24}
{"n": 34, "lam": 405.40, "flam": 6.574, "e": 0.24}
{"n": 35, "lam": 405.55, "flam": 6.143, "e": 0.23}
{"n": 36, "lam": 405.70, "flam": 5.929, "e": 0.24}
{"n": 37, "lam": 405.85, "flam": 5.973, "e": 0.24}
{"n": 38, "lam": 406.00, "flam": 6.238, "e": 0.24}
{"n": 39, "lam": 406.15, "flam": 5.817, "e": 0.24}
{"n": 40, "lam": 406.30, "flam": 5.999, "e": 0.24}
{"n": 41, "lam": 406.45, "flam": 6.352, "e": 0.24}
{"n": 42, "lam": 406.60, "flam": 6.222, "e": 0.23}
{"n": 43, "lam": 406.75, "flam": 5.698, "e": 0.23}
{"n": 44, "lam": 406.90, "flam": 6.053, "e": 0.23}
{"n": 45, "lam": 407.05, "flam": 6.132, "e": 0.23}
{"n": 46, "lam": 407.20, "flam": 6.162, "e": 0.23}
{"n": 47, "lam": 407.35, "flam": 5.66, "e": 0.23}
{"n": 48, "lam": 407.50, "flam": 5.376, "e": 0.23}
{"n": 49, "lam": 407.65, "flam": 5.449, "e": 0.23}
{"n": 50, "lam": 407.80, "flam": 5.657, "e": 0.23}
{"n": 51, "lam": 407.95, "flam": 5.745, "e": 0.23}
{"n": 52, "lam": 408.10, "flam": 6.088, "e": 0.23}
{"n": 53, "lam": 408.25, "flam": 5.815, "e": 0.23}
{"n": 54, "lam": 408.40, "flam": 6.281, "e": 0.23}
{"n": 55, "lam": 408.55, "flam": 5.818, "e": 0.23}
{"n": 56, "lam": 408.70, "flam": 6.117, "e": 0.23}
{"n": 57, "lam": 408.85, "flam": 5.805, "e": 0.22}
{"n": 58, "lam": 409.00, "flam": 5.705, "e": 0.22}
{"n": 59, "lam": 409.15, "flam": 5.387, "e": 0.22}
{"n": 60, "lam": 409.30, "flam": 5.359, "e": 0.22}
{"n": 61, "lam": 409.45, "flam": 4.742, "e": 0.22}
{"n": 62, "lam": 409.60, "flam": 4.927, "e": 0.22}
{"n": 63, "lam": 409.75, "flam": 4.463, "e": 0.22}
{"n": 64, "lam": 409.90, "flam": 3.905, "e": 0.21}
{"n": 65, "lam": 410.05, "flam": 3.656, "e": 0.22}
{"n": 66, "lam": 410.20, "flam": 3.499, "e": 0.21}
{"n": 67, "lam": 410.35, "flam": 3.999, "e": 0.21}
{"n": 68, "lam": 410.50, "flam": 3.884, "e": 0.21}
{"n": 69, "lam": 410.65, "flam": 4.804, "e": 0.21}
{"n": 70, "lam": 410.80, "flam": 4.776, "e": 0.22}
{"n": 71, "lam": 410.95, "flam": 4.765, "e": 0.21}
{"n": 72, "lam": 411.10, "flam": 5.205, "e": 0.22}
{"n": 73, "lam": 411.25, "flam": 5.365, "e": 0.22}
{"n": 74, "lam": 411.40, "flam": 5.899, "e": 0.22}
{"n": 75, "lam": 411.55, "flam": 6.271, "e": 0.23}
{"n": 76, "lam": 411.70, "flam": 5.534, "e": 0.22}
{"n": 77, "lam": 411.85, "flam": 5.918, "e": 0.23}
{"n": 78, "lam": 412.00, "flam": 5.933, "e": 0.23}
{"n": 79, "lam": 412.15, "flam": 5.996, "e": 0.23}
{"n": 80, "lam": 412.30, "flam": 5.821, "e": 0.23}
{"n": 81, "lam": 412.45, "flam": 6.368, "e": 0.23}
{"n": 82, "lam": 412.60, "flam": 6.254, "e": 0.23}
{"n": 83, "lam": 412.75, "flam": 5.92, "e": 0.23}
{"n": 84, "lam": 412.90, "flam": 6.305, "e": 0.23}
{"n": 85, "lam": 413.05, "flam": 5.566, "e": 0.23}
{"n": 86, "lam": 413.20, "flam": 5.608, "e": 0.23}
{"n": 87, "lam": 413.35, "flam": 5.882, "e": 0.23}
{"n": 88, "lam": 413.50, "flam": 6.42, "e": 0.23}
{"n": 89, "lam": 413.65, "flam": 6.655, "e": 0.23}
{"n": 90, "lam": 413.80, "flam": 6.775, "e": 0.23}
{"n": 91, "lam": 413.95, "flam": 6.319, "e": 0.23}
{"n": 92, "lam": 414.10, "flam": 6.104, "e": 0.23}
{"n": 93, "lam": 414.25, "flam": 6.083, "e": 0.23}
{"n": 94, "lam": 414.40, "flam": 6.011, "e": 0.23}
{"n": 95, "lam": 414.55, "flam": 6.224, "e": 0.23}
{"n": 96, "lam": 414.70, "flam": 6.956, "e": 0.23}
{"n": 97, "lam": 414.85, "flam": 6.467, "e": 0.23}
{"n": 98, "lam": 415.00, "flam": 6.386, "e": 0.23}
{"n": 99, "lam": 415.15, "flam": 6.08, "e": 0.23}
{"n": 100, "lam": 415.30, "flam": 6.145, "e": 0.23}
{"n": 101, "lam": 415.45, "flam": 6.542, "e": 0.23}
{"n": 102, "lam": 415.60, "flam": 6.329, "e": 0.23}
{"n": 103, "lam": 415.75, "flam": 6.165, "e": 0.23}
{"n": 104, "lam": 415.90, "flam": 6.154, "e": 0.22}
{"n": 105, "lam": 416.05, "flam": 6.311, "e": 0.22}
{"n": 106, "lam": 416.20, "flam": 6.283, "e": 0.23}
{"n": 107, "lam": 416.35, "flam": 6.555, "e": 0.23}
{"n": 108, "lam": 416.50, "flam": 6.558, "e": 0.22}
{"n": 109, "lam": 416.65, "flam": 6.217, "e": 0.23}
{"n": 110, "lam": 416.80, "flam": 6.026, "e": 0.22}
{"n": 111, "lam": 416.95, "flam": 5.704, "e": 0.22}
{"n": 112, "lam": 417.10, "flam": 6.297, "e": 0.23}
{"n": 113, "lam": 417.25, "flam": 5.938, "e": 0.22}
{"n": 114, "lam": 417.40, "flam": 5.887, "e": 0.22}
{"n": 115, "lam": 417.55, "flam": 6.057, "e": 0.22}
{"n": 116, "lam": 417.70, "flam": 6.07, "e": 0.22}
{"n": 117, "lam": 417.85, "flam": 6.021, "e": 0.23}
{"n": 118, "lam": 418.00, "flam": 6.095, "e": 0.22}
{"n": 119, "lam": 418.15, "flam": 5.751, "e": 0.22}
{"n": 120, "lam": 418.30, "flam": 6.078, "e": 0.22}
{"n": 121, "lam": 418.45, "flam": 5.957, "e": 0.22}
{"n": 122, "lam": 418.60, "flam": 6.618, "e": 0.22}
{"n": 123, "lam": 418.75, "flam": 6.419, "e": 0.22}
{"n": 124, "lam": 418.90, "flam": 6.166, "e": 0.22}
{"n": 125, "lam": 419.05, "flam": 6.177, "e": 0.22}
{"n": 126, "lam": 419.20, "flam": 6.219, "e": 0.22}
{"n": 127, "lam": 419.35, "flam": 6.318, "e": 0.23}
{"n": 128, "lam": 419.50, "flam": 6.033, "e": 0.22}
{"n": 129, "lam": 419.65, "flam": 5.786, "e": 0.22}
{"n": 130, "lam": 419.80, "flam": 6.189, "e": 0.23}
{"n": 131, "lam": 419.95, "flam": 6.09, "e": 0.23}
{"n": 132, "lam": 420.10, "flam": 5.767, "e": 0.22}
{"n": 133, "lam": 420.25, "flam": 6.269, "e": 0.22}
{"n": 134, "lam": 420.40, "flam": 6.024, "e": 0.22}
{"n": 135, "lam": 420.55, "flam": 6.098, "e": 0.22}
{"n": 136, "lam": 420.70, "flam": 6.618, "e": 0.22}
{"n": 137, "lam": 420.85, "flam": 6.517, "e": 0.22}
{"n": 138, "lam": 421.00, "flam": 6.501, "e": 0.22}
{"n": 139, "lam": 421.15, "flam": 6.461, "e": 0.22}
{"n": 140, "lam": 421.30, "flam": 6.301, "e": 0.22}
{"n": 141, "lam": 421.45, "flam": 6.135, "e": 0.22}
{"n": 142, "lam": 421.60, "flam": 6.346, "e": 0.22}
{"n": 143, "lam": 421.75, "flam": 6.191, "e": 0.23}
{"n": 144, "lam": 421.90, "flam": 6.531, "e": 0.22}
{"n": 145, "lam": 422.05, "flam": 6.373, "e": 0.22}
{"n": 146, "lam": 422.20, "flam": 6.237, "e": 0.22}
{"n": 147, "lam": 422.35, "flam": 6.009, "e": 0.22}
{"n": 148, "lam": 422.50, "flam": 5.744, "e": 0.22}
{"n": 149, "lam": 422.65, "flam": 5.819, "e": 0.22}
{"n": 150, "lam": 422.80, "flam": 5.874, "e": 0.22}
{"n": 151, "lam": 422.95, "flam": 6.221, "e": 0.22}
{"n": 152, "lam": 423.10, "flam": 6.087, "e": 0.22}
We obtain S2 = 0.612 nm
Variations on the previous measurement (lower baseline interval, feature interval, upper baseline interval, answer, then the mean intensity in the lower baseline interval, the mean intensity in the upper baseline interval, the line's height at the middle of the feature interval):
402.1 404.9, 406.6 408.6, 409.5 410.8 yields -0.33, 6.38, 4.19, 5.03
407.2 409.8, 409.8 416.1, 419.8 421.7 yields 0.11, 5.58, 6.26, 5.83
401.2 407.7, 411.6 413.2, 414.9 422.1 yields 0.07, 6.23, 6.2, 6.21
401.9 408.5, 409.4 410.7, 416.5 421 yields 0.42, 6.19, 6.13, 6.17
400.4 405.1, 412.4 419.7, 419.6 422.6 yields 0.06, 6.33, 6.21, 6.24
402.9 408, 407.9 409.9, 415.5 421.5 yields 0.22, 6.15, 6.18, 6.16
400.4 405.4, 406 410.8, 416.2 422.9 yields 0.69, 6.34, 6.16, 6.28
